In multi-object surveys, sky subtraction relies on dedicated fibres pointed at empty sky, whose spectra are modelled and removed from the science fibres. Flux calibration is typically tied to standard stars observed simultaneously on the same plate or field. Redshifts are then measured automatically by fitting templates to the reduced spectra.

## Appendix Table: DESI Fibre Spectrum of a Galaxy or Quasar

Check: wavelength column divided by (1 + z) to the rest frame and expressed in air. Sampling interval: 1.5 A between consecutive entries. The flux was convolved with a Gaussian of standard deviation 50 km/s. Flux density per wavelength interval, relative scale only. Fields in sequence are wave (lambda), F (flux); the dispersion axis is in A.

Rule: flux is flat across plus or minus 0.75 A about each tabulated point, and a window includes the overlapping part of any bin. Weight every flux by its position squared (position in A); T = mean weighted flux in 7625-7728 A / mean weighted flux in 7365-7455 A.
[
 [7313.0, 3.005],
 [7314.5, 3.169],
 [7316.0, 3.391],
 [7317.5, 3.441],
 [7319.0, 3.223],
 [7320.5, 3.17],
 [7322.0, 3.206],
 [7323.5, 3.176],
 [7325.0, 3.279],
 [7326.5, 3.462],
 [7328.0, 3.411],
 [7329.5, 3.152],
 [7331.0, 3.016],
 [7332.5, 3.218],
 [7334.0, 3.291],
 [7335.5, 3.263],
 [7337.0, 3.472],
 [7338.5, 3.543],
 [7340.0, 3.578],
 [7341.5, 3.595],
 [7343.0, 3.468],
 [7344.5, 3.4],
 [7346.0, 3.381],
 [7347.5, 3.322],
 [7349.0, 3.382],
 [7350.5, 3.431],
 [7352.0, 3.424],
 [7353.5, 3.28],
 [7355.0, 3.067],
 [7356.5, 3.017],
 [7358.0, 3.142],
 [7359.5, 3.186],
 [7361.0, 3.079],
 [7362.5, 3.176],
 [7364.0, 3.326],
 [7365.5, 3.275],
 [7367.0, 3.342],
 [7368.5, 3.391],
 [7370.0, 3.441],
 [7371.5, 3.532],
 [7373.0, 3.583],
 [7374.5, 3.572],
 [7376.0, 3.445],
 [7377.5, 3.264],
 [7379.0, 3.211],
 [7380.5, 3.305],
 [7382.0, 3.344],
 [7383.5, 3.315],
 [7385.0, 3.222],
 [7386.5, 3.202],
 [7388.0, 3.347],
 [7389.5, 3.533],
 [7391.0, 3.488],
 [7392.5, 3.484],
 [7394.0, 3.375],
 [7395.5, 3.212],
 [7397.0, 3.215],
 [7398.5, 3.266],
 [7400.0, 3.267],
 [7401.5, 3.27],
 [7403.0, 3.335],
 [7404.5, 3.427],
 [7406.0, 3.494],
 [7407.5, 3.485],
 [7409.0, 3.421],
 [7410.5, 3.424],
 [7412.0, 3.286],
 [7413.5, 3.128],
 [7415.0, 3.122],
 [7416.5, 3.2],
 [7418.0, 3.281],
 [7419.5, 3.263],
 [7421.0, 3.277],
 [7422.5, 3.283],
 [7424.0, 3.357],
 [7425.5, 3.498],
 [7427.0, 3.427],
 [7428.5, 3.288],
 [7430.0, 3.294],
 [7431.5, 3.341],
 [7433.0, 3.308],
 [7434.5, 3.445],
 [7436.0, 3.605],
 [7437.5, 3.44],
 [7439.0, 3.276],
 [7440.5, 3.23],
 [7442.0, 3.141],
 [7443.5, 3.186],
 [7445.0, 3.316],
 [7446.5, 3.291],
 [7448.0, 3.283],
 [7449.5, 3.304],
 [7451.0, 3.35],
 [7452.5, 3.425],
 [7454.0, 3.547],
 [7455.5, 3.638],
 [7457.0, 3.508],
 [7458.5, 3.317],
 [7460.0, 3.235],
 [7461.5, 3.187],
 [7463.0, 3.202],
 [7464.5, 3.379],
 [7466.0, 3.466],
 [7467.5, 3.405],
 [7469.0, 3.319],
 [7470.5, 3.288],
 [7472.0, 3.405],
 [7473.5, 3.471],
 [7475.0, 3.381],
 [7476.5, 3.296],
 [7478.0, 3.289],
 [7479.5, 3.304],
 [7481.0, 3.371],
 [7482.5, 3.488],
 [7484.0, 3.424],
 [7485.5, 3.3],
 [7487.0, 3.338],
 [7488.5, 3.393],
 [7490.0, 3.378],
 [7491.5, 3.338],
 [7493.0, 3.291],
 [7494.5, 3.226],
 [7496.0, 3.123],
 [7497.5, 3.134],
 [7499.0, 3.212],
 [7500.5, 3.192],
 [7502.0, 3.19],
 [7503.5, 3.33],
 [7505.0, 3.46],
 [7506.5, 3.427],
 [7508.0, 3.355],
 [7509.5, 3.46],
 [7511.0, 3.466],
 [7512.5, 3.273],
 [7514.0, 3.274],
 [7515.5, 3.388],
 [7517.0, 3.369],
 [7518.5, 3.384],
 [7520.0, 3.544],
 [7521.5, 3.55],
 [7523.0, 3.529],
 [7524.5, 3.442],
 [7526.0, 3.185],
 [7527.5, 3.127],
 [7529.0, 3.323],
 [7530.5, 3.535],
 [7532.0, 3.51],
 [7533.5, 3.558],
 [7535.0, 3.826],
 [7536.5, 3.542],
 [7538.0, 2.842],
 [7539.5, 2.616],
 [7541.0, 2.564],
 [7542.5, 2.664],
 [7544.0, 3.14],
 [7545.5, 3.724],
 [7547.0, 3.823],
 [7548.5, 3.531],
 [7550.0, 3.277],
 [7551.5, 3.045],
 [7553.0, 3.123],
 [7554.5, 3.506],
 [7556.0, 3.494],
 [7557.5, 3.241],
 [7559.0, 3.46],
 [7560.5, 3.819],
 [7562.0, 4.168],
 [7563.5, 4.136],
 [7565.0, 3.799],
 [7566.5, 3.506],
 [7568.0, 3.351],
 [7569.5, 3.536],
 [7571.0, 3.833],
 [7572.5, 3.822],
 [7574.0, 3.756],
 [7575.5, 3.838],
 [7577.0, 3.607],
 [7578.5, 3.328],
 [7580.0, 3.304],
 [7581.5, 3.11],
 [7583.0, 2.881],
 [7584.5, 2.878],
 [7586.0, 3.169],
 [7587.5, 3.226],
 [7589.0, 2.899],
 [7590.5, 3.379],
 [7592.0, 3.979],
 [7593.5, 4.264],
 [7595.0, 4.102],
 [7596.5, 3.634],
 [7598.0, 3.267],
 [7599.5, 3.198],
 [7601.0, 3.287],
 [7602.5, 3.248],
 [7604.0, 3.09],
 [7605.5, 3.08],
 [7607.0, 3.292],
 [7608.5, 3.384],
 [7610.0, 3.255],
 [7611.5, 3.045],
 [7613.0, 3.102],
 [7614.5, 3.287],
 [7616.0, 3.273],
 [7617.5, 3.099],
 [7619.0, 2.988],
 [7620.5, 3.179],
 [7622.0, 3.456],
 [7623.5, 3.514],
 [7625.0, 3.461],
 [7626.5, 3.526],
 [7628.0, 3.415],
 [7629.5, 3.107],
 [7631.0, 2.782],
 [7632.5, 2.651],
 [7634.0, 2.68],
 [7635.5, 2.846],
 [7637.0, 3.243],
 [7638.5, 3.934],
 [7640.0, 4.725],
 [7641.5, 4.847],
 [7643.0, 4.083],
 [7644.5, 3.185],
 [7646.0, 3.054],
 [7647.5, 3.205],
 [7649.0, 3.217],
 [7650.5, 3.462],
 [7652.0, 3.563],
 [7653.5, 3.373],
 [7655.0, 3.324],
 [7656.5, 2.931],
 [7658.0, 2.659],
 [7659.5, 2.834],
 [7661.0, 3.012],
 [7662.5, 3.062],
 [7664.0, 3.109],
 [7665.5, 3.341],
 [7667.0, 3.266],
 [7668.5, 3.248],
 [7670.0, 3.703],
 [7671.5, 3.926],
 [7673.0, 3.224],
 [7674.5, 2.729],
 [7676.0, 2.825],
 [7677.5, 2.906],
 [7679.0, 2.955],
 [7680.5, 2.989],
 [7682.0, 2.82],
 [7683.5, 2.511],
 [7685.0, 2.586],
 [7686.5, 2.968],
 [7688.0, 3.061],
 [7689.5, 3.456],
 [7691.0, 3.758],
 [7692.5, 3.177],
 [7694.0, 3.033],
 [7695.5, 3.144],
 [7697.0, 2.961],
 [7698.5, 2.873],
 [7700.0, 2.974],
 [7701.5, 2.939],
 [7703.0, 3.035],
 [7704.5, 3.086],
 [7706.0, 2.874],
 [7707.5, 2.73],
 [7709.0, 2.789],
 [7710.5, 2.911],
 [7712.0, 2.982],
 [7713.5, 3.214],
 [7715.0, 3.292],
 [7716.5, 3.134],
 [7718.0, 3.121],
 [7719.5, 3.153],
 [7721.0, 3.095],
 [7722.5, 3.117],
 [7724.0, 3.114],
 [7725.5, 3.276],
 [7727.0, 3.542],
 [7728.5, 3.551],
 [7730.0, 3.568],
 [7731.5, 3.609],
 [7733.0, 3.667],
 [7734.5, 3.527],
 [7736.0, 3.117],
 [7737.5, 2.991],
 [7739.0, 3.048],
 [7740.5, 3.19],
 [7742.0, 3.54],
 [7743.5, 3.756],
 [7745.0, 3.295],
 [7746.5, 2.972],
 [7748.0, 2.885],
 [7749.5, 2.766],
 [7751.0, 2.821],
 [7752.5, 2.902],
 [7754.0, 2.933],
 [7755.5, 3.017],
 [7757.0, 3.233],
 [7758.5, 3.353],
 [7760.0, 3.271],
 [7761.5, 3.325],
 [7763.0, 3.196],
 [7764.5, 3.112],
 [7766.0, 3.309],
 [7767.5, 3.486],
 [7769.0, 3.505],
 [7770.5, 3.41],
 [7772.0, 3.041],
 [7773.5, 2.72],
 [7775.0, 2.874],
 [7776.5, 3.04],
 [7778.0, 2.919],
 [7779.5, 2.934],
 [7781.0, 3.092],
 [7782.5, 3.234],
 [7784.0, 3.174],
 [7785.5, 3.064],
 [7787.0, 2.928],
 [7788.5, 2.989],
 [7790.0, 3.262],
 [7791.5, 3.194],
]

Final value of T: 1.02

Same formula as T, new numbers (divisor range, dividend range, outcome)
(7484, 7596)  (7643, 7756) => 0.96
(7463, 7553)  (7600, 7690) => 1.00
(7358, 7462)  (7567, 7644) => 1.07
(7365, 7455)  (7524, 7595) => 1.07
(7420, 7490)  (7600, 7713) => 1.00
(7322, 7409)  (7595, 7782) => 1.04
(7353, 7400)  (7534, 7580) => 1.10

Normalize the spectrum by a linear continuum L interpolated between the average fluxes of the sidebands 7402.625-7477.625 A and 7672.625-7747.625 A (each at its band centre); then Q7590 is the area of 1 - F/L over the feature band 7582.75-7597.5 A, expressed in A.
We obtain -1.1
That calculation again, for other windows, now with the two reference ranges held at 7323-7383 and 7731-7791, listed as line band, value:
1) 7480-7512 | -0.55 A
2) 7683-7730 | 1.38 A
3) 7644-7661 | 0.26 A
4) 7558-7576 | -2.78 A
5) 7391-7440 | -0.50 A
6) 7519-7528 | -0.39 A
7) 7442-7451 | 0.06 A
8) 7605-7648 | -1.60 A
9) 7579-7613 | -0.87 A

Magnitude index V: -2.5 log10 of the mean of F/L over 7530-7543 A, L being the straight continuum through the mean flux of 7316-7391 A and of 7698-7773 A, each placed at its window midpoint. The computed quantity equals 0.02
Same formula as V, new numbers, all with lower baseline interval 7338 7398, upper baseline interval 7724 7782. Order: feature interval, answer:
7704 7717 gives 0.08 mag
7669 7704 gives 0.06 mag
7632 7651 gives -0.08 mag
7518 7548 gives -0.01 mag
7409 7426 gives 0.01 mag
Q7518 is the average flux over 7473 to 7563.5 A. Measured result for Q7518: 3.36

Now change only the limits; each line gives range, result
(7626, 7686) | 3.22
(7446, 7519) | 3.34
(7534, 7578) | 3.47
